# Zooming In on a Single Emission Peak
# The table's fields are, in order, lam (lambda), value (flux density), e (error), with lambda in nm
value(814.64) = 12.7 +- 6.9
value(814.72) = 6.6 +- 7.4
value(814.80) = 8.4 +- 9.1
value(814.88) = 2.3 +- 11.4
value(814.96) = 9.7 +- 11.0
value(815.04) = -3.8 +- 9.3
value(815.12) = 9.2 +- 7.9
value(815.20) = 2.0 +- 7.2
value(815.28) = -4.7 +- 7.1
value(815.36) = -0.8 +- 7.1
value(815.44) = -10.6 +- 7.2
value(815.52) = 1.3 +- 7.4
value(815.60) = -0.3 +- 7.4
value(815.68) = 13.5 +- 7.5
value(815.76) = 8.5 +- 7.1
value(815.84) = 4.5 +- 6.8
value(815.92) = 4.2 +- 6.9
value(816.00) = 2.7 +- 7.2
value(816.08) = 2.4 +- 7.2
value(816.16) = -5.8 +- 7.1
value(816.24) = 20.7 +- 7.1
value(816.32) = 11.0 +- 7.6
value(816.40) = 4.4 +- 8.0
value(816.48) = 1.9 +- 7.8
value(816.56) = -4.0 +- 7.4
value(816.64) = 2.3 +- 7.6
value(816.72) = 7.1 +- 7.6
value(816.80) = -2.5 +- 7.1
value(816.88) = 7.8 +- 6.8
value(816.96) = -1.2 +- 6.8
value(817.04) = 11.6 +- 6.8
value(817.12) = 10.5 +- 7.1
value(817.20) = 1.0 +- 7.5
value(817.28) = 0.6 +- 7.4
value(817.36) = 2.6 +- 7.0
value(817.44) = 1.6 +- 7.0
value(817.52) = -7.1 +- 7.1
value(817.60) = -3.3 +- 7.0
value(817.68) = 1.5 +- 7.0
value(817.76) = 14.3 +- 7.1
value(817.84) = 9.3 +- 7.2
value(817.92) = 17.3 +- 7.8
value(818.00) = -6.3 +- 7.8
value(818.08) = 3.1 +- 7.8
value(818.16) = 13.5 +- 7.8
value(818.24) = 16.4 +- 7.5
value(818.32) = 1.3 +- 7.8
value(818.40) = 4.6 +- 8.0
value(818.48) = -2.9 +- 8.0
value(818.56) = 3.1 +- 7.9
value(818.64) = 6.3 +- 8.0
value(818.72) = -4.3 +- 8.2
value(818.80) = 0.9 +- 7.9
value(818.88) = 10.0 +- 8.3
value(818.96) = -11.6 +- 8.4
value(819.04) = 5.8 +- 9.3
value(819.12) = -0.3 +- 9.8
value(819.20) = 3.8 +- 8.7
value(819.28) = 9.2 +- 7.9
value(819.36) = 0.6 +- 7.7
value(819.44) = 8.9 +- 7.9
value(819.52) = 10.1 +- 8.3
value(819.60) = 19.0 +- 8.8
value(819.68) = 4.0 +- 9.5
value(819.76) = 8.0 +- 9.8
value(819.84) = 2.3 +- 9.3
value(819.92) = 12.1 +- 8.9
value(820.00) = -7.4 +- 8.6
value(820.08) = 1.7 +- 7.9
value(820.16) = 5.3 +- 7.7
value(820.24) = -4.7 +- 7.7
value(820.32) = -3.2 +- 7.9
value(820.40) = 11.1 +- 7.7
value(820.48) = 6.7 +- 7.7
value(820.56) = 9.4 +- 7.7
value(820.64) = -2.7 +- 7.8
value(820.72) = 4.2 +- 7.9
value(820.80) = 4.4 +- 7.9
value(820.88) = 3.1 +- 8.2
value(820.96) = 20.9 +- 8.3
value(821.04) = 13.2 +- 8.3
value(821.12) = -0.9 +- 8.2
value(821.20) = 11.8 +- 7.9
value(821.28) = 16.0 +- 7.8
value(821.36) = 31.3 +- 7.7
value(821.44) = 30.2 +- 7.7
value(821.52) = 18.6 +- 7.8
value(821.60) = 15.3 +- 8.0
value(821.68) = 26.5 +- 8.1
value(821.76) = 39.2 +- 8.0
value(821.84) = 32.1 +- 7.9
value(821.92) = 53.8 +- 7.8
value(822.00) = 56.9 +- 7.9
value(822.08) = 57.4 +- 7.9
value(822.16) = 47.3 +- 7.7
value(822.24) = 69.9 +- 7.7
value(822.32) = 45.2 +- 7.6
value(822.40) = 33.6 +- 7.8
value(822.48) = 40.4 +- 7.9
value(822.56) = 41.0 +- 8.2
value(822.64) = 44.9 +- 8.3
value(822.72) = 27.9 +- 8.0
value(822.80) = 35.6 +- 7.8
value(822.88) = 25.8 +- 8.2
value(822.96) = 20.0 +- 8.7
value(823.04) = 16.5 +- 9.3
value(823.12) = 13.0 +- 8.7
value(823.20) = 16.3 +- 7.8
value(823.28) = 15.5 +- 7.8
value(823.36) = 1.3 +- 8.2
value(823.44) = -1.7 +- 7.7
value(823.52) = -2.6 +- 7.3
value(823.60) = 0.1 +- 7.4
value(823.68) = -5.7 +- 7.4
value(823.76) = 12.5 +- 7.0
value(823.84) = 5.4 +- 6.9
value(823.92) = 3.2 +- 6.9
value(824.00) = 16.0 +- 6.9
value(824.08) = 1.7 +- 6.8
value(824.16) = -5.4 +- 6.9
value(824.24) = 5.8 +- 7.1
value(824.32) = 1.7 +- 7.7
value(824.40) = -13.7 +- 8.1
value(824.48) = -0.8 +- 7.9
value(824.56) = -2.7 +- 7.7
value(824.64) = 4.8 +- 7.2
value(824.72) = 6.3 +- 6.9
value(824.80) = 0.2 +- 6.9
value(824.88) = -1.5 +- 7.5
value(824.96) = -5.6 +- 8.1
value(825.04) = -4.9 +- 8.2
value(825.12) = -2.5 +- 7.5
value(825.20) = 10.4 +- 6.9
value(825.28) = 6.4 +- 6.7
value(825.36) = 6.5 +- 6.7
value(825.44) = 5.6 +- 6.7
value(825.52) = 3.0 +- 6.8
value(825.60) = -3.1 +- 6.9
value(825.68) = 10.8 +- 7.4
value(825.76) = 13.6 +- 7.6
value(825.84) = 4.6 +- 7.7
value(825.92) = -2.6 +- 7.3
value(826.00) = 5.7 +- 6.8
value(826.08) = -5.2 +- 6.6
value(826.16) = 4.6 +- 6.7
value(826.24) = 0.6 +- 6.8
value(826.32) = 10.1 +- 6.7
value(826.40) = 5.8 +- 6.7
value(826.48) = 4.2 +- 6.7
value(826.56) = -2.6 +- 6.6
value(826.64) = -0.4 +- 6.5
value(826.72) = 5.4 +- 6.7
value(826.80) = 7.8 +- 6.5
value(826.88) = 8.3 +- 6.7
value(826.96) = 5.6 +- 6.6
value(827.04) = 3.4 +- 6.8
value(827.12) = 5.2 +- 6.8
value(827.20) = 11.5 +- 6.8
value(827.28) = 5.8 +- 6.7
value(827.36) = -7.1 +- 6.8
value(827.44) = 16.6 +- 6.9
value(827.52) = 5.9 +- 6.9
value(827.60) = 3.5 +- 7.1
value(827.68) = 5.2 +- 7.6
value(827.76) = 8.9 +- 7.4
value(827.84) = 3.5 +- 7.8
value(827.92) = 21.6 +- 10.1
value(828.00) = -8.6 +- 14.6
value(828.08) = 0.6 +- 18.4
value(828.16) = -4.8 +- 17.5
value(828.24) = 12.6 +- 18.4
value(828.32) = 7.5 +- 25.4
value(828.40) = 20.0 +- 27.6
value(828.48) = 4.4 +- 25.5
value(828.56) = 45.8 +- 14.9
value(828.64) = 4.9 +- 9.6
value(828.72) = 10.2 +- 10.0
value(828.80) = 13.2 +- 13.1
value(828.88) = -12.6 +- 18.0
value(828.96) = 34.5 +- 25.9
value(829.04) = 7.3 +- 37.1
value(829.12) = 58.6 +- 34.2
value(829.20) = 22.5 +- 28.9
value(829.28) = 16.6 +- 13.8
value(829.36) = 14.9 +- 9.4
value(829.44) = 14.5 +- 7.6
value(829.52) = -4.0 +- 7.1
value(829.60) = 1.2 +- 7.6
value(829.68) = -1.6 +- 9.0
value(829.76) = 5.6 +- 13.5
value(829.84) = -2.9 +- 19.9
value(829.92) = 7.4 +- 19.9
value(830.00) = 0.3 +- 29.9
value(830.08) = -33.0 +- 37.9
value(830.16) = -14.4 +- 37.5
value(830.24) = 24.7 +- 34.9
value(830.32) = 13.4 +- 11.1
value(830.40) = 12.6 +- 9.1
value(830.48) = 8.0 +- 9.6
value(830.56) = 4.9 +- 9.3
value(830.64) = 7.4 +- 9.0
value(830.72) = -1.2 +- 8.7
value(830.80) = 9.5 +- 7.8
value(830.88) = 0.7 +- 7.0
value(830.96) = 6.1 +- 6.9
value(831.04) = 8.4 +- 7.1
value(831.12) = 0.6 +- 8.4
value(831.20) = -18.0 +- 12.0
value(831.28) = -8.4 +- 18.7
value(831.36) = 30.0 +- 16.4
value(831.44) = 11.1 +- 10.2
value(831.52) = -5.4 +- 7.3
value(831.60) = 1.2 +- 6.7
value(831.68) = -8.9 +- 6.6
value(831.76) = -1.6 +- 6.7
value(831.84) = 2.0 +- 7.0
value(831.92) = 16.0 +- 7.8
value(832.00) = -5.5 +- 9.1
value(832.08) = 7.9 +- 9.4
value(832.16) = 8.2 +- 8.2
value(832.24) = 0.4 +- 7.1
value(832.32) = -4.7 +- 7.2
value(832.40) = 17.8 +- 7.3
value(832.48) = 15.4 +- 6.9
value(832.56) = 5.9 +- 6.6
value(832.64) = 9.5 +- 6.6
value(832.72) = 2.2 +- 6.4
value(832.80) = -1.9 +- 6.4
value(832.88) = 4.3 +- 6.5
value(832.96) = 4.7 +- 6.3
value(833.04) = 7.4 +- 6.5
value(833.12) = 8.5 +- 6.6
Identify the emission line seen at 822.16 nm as [O II]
